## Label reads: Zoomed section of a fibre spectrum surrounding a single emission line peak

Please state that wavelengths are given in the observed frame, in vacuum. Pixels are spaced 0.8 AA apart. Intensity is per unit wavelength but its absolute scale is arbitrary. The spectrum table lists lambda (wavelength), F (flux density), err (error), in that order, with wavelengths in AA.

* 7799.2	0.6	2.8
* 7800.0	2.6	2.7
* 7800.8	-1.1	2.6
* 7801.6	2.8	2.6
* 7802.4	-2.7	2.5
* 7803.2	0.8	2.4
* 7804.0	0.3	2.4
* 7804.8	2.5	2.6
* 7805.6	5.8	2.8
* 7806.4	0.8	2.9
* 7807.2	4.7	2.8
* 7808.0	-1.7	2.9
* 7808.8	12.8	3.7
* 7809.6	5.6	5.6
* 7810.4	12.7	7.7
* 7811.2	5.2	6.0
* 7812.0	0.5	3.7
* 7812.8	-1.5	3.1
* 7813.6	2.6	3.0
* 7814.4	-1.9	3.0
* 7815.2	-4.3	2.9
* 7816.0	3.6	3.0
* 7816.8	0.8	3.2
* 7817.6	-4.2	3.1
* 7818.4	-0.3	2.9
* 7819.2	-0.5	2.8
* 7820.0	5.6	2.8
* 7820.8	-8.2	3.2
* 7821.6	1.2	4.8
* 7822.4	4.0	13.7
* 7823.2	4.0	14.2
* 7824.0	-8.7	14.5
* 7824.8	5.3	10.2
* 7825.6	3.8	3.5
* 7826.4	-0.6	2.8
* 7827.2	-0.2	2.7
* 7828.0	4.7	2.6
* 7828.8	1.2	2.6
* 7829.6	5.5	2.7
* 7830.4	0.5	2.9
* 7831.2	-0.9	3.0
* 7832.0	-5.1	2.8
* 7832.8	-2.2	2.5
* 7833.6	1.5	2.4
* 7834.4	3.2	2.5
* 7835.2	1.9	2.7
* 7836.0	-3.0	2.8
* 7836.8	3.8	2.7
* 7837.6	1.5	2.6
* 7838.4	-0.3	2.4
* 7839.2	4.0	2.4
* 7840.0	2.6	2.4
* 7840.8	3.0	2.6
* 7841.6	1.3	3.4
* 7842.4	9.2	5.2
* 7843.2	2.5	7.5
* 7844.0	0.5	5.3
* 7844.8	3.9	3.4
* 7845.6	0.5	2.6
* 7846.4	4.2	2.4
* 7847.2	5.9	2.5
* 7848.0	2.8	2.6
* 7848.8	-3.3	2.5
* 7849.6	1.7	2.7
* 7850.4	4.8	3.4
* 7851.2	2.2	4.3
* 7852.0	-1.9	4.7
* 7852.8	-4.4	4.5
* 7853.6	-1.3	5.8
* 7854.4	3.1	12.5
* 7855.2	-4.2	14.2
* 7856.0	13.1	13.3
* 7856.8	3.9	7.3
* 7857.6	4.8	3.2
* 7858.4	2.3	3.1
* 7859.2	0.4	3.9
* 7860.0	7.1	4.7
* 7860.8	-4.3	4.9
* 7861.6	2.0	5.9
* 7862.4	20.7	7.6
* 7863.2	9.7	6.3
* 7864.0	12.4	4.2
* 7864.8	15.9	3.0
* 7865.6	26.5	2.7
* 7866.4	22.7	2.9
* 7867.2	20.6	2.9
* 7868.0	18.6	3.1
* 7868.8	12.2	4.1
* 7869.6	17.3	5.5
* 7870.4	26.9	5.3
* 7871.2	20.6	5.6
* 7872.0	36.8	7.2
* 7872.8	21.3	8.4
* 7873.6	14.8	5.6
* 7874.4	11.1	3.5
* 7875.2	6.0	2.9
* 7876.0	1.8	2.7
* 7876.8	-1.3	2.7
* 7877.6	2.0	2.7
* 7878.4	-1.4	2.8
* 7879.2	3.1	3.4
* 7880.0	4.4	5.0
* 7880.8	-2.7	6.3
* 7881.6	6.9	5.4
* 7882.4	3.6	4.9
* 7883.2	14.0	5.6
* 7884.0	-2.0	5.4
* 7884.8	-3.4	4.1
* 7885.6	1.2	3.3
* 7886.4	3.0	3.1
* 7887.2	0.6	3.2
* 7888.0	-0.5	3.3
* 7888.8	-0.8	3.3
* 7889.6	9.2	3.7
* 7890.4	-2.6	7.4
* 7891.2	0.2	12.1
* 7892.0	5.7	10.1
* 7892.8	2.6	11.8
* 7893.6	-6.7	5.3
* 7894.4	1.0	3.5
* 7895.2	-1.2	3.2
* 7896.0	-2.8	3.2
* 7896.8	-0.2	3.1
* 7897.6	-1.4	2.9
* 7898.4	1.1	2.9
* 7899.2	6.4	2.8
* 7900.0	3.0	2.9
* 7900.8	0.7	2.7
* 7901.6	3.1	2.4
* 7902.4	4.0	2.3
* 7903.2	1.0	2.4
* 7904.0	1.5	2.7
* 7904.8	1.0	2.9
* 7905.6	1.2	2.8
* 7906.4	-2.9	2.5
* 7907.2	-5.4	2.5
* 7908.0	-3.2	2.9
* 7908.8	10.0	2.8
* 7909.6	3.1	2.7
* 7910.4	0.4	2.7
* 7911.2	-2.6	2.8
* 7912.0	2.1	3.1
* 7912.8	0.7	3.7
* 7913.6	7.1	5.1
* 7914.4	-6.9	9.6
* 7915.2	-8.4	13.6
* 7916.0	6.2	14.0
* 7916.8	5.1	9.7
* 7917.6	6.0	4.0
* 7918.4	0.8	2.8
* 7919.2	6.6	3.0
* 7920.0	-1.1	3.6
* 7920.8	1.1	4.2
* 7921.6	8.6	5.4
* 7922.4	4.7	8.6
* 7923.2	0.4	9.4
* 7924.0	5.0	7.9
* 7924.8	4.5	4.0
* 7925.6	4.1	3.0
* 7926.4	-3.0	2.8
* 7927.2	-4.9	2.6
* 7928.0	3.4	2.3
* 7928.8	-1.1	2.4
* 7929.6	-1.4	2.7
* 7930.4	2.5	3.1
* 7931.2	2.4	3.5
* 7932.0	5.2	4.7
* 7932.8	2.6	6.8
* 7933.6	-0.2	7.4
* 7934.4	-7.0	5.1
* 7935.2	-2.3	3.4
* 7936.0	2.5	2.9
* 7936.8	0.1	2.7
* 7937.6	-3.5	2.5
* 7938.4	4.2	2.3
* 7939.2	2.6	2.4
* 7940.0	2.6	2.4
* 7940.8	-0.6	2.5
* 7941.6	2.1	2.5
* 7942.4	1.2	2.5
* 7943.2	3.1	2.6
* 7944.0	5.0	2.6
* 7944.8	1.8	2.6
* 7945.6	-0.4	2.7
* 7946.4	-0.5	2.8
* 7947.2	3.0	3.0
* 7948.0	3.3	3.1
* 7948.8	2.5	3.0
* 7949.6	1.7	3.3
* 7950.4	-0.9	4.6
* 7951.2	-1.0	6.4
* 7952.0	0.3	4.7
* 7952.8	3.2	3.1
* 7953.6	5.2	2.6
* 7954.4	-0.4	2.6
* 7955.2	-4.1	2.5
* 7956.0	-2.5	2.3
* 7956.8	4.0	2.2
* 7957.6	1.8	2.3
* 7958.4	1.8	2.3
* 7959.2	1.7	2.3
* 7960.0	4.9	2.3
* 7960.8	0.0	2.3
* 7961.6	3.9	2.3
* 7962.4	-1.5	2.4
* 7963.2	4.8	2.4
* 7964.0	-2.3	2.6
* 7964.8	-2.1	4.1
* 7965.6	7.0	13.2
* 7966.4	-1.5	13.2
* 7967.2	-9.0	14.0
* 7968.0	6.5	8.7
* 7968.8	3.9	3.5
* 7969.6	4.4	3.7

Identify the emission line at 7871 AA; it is [O II] 3727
